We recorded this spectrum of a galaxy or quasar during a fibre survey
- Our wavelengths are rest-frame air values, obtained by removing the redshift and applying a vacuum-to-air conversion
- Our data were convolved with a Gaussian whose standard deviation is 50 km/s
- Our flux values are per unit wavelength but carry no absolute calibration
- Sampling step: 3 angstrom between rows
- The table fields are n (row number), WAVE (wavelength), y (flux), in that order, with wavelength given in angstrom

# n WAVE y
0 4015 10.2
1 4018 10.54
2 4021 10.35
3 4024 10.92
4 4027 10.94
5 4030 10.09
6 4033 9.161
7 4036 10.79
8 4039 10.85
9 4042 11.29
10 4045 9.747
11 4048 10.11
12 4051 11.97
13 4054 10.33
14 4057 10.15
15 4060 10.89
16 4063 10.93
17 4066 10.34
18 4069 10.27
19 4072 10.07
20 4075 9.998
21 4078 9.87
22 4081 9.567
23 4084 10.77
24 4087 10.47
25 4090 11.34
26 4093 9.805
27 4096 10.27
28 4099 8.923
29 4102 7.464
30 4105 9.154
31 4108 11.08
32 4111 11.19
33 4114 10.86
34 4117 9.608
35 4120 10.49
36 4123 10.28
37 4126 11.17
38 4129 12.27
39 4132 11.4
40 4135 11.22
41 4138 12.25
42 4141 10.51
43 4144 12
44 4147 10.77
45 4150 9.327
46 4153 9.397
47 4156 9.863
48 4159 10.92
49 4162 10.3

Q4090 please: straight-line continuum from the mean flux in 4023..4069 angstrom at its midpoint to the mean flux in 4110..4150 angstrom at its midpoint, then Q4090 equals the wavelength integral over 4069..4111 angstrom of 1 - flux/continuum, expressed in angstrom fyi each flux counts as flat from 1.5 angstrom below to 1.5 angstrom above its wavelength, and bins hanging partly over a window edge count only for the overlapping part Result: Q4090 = 3.2 angstrom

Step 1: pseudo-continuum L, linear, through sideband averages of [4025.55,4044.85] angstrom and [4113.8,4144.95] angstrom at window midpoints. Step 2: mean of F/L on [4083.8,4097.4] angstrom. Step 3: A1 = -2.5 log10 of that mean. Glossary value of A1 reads 0.033 mag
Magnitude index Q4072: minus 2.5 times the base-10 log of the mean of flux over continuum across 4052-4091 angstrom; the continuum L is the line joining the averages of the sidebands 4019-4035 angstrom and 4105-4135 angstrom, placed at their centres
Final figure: 0.02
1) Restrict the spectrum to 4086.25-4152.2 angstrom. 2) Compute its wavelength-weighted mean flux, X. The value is 10.5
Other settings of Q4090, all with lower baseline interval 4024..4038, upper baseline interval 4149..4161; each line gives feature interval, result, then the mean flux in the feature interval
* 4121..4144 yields -3.1 angstrom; 11.3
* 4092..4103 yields 1.0 angstrom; 9.16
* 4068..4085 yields 0.2 angstrom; 10.1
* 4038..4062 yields -0.9 angstrom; 10.7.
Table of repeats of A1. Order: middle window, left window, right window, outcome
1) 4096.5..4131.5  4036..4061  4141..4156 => 0.02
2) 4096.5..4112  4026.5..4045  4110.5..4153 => 0.13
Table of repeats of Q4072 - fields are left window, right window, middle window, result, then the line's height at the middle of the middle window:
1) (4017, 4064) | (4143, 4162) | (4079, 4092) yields 0.00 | 10.5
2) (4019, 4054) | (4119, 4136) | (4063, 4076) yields 0.05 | 10.8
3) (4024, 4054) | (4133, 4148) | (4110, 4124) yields 0.07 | 11.2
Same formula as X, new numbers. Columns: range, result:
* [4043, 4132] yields 10.3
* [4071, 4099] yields 10.2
